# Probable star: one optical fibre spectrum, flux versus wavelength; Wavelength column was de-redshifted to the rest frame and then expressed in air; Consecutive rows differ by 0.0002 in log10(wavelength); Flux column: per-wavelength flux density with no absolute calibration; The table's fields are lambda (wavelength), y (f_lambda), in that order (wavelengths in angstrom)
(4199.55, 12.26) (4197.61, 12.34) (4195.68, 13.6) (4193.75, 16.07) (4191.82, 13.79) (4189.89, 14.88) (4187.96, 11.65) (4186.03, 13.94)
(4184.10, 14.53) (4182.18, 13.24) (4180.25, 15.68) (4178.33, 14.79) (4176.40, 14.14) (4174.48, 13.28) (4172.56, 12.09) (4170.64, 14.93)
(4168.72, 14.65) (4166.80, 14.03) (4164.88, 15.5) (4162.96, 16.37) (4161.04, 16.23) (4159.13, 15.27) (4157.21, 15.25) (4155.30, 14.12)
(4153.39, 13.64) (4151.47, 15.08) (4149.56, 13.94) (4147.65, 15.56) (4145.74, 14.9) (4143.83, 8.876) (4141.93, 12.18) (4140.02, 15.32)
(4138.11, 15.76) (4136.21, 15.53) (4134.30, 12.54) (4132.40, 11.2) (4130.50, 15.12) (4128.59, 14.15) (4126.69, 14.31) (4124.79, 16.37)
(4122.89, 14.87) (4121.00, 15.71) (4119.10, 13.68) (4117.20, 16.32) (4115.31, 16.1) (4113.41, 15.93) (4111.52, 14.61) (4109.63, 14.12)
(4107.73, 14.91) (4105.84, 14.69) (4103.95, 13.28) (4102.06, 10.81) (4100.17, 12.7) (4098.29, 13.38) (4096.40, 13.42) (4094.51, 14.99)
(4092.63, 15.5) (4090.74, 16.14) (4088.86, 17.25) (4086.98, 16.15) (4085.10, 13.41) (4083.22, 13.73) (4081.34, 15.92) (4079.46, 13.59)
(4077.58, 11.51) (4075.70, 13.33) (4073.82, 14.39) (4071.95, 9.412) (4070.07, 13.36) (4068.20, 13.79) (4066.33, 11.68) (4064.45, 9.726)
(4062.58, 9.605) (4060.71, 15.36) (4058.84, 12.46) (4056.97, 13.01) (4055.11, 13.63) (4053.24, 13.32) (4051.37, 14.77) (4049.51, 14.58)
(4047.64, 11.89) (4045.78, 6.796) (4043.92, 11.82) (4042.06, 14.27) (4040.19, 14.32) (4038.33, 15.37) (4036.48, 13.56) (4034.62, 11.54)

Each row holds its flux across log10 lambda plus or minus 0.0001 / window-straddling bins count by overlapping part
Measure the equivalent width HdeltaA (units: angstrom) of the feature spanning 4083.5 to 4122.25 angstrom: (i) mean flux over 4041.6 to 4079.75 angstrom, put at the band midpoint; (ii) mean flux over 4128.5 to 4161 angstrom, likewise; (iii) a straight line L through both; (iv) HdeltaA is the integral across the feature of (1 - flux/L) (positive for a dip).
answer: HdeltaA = -4.0 angstrom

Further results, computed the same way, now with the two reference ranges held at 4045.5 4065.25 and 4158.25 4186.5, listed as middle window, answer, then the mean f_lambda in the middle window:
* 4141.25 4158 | 0.5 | 13.7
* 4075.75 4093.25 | -2.3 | 14.7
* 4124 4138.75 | -0.5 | 14.3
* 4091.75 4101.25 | -0.5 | 13.9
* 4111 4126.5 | -2.0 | 15.4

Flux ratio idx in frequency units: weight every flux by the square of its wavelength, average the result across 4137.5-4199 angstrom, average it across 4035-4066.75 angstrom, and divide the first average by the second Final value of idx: 1.18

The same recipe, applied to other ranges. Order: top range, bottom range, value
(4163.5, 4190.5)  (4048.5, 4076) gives 1.17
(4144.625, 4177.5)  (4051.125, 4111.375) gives 1.12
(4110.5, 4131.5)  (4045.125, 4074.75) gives 1.26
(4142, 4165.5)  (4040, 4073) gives 1.22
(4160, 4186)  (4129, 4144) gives 1.09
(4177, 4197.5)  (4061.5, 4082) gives 1.21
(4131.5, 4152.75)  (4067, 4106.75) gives 1.02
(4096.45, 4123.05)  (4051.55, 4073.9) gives 1.17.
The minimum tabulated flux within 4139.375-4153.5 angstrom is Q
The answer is 8.876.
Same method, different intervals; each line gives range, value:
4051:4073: 9.412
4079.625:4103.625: 10.81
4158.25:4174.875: 12.09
